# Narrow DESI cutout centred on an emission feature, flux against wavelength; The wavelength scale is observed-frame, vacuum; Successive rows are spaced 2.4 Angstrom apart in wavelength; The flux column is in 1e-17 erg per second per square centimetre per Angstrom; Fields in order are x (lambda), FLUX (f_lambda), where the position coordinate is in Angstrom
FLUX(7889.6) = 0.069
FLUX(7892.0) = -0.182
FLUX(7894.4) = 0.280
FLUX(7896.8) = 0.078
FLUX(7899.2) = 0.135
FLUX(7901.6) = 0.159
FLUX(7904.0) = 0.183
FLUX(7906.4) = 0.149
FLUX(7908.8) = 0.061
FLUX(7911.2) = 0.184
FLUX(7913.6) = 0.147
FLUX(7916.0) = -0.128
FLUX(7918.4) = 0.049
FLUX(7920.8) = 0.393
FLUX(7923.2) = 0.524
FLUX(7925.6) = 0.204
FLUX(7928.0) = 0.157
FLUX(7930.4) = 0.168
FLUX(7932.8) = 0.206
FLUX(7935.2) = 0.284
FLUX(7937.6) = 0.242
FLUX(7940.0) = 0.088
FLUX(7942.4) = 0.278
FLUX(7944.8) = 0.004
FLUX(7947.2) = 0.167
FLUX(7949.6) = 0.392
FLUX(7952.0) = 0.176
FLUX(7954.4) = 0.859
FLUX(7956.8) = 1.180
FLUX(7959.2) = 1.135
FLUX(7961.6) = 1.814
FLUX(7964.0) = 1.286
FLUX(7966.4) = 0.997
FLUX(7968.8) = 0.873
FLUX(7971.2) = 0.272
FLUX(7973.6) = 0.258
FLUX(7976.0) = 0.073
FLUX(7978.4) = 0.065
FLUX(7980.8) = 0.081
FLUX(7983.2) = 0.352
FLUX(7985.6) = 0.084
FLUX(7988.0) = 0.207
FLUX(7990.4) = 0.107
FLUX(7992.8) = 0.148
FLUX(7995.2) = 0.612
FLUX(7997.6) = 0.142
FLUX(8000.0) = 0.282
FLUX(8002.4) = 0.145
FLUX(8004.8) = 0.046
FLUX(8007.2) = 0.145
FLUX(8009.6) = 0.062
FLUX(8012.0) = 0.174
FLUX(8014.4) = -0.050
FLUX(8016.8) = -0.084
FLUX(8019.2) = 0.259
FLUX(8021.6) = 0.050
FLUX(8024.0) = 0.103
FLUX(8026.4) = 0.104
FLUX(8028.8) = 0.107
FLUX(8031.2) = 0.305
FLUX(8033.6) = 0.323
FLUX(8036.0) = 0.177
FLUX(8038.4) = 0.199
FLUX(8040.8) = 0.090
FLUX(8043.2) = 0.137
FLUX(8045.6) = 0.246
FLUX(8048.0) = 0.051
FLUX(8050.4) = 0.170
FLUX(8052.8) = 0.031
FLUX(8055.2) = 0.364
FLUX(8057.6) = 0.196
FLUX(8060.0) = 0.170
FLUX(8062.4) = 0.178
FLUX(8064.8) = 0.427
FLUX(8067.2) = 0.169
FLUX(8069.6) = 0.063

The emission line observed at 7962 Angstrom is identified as [O II]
